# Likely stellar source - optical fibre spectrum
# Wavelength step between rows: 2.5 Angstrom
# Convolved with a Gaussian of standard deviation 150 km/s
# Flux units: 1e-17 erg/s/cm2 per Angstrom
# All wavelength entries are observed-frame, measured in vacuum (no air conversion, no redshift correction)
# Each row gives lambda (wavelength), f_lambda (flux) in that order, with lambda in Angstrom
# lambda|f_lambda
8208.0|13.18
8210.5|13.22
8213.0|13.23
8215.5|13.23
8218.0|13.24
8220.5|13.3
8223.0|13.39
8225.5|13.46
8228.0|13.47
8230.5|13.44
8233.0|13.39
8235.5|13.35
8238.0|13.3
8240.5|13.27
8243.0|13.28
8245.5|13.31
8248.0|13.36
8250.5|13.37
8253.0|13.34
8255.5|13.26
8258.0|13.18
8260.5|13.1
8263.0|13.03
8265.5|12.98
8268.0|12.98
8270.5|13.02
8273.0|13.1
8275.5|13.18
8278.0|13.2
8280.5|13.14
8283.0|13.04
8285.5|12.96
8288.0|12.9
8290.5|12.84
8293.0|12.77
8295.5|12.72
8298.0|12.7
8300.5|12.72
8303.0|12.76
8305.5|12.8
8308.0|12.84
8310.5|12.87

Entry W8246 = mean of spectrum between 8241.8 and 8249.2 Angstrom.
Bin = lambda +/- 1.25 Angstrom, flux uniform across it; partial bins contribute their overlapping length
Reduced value 13.3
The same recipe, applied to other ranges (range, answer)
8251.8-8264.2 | 13.2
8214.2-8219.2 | 13.2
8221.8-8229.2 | 13.4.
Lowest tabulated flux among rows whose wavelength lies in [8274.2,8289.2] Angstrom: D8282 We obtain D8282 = 12.9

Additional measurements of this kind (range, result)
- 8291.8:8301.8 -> 12.7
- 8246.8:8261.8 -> 13.1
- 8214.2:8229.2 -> 13.23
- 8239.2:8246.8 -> 13.27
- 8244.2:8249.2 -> 13.31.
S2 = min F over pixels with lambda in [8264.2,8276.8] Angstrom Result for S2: 12.98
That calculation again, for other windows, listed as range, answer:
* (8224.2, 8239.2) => 13.3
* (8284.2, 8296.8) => 12.72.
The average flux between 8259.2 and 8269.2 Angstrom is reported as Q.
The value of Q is 13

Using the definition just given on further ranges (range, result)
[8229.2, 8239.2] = 13.4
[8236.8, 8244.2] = 13.3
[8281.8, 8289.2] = 13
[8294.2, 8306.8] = 12.7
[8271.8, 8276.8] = 13.1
